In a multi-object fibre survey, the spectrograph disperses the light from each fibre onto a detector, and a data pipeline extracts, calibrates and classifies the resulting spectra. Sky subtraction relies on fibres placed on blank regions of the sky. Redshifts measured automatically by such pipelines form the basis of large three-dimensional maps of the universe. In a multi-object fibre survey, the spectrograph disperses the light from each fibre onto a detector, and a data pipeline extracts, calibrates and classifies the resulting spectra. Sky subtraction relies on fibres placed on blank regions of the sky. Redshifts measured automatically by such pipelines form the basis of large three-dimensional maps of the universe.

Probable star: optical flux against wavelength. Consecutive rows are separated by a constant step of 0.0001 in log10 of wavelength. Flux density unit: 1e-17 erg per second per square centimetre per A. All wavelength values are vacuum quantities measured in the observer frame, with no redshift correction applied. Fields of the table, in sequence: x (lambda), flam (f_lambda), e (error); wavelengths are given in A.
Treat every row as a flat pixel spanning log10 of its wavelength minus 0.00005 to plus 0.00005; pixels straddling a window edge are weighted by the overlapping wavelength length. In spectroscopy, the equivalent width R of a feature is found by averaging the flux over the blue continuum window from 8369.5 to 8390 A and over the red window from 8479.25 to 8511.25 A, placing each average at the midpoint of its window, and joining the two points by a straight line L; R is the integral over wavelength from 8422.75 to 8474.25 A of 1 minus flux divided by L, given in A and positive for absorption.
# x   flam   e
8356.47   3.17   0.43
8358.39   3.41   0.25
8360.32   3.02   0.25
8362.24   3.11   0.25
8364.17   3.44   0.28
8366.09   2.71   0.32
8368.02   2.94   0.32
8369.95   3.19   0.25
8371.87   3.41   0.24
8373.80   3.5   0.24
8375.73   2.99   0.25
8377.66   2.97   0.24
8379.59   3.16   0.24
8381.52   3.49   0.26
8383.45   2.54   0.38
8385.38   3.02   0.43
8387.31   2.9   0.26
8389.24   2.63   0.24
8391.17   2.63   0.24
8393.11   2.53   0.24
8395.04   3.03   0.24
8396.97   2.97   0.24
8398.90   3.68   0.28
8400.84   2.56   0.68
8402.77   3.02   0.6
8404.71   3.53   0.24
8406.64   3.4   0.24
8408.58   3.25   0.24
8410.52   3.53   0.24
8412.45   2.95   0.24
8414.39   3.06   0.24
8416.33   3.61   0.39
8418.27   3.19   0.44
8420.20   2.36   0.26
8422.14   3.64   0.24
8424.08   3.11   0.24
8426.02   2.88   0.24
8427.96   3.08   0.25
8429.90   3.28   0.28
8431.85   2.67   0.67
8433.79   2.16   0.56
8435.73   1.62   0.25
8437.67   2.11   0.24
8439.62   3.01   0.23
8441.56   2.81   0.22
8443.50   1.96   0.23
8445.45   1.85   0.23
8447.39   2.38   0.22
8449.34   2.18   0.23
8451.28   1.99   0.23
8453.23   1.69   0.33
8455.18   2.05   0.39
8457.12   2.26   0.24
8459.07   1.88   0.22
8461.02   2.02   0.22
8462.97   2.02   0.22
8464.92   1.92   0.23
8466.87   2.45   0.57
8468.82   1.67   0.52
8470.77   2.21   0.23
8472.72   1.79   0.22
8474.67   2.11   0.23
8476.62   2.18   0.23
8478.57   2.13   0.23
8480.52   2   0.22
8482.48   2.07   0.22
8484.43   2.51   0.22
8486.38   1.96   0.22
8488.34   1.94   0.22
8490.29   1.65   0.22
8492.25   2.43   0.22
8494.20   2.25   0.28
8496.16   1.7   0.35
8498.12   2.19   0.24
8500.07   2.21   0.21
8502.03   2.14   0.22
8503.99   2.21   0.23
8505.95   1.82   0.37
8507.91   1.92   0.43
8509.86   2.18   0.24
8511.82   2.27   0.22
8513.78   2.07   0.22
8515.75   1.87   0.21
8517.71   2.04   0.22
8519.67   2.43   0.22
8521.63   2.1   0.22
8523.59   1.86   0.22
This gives 4.40 A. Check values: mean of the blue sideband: 3.07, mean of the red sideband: 2.08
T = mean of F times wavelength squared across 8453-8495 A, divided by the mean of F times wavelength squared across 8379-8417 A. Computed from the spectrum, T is 0.7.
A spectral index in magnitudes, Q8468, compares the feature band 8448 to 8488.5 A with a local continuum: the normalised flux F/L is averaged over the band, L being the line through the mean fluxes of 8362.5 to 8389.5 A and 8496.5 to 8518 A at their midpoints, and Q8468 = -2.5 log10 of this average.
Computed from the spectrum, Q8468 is 0.15 mag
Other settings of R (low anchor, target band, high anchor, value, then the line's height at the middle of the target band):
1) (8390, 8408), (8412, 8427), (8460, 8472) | -2.0 A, 2.73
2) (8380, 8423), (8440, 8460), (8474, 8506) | 3.2 A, 2.54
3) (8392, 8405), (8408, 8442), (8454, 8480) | -3.3 A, 2.64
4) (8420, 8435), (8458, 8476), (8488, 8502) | 3.0 A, 2.41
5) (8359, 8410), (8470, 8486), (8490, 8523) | 1.4 A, 2.32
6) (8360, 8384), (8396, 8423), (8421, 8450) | -3.8 A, 2.81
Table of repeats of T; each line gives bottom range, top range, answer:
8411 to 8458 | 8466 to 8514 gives 0.82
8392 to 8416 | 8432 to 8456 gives 0.70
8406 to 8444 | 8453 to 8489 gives 0.72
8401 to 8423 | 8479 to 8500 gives 0.66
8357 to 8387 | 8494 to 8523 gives 0.69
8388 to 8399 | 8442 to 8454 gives 0.73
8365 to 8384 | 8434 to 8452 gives 0.72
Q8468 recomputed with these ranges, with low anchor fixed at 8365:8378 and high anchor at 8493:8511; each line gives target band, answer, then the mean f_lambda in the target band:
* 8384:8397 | 0.06 mag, 2.8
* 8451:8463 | 0.22 mag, 1.98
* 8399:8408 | -0.12 mag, 3.18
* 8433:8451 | 0.15 mag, 2.22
